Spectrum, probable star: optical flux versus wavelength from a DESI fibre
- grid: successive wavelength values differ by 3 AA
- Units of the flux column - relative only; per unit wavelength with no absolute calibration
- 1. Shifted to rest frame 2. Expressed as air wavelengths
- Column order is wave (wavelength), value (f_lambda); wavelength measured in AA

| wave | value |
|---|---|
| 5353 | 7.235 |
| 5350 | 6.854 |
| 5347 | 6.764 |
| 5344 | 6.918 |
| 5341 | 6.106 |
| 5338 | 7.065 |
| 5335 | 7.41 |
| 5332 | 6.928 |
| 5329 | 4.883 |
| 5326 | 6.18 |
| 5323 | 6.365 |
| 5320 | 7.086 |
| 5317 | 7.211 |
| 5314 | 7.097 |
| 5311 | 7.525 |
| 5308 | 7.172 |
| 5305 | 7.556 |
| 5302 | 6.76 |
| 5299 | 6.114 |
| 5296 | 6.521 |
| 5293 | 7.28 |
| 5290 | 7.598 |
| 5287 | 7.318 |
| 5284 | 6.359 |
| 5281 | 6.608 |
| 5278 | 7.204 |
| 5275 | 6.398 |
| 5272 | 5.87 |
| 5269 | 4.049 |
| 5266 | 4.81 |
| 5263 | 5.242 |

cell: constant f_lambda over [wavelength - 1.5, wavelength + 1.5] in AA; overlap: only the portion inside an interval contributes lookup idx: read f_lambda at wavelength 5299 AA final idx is 6.114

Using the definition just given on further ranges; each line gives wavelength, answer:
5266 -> 4.81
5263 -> 5.242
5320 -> 7.086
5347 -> 6.764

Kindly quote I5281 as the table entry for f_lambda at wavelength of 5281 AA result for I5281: 6.608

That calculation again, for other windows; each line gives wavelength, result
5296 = 6.521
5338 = 7.065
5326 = 6.18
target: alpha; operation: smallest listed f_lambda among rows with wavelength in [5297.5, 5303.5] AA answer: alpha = 6.114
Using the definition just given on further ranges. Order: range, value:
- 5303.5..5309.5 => 7.172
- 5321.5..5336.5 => 4.883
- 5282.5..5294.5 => 6.359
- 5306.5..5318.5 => 7.097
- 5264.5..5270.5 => 4.049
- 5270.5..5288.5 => 5.87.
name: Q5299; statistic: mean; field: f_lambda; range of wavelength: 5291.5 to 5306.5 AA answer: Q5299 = 6.85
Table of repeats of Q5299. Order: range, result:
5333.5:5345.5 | 6.87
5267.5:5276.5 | 5.44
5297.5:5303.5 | 6.44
